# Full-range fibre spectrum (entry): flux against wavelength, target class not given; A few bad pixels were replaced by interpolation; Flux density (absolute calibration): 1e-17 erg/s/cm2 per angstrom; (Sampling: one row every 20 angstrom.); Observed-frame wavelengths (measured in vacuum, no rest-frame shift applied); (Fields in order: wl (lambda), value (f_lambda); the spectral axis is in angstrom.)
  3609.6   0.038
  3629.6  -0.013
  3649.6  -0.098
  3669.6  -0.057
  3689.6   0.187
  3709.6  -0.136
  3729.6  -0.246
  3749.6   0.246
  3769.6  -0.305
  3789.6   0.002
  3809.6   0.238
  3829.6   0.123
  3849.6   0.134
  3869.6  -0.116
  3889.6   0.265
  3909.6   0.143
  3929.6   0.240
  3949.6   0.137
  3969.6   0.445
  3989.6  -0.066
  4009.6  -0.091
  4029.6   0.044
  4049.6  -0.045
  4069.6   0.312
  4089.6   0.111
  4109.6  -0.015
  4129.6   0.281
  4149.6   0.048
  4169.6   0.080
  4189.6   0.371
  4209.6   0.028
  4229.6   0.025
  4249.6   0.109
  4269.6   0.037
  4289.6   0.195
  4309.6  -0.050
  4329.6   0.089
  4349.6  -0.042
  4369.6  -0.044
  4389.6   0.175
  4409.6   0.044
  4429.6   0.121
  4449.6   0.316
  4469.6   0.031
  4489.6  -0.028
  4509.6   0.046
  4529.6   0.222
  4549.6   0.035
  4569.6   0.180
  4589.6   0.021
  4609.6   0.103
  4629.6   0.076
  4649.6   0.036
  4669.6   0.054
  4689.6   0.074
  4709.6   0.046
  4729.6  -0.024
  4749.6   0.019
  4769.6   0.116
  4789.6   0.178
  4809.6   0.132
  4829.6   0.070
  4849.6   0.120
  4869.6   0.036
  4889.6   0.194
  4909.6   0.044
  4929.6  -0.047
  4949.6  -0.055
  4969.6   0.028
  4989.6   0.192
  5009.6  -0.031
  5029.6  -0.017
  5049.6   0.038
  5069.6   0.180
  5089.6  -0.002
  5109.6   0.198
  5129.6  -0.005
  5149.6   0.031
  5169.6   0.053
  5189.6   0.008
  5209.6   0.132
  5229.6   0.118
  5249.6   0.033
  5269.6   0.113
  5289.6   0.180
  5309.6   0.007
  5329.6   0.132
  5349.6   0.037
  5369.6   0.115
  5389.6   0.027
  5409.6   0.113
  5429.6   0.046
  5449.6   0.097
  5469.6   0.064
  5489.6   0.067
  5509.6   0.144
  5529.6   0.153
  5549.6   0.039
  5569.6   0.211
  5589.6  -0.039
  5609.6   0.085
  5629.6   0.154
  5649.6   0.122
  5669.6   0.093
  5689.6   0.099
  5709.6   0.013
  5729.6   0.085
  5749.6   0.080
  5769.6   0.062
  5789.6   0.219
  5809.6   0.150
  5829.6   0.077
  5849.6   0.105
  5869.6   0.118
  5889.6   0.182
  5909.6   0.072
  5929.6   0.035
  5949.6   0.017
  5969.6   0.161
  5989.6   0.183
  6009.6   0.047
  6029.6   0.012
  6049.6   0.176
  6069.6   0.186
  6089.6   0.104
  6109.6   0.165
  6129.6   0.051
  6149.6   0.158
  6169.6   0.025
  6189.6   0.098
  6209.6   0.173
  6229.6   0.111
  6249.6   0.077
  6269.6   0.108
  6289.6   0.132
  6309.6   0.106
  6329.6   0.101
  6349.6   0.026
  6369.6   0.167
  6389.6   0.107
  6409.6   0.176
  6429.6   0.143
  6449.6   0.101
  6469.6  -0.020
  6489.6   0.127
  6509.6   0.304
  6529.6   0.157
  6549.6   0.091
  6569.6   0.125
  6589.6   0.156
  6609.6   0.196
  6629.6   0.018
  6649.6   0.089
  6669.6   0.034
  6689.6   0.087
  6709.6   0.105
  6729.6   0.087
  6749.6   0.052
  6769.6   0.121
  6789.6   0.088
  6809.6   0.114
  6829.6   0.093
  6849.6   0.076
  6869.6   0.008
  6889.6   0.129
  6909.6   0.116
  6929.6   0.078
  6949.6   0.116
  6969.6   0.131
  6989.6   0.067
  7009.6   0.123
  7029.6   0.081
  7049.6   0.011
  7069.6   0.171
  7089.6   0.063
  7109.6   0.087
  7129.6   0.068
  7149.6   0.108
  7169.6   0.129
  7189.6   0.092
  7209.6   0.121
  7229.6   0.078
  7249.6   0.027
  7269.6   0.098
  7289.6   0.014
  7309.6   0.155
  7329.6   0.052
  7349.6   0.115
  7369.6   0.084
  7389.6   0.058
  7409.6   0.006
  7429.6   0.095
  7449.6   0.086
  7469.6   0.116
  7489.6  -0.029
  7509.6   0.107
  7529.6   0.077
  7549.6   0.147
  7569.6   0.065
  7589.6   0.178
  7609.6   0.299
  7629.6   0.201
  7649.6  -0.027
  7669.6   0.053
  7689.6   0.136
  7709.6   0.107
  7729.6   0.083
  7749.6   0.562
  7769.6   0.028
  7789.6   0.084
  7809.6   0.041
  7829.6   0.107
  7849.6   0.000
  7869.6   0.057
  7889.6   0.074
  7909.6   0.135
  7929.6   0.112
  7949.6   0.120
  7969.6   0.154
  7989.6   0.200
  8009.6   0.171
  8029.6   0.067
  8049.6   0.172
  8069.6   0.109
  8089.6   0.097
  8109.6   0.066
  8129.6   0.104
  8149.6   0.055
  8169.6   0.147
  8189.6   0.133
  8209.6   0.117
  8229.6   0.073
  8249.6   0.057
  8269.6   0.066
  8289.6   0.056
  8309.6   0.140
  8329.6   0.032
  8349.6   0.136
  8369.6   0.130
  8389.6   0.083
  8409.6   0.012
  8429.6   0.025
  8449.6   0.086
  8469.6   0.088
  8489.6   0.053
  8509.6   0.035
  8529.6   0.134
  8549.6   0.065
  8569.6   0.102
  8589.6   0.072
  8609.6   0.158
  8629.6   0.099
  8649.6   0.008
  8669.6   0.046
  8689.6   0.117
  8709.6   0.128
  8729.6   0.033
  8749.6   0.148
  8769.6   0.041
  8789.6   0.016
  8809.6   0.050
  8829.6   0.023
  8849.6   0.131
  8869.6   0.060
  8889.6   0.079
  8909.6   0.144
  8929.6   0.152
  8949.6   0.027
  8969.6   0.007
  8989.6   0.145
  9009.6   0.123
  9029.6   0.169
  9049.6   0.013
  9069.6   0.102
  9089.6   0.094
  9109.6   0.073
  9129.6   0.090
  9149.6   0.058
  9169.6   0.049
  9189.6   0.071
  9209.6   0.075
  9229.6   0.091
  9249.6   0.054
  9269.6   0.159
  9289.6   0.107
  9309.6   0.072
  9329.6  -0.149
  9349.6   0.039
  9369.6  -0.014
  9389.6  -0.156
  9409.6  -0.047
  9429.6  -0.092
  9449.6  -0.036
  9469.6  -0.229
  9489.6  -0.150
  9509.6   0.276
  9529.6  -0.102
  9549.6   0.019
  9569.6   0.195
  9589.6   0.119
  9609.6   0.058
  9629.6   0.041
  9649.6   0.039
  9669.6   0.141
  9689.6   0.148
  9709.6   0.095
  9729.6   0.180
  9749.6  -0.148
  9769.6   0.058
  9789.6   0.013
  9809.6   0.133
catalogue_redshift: 1.08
